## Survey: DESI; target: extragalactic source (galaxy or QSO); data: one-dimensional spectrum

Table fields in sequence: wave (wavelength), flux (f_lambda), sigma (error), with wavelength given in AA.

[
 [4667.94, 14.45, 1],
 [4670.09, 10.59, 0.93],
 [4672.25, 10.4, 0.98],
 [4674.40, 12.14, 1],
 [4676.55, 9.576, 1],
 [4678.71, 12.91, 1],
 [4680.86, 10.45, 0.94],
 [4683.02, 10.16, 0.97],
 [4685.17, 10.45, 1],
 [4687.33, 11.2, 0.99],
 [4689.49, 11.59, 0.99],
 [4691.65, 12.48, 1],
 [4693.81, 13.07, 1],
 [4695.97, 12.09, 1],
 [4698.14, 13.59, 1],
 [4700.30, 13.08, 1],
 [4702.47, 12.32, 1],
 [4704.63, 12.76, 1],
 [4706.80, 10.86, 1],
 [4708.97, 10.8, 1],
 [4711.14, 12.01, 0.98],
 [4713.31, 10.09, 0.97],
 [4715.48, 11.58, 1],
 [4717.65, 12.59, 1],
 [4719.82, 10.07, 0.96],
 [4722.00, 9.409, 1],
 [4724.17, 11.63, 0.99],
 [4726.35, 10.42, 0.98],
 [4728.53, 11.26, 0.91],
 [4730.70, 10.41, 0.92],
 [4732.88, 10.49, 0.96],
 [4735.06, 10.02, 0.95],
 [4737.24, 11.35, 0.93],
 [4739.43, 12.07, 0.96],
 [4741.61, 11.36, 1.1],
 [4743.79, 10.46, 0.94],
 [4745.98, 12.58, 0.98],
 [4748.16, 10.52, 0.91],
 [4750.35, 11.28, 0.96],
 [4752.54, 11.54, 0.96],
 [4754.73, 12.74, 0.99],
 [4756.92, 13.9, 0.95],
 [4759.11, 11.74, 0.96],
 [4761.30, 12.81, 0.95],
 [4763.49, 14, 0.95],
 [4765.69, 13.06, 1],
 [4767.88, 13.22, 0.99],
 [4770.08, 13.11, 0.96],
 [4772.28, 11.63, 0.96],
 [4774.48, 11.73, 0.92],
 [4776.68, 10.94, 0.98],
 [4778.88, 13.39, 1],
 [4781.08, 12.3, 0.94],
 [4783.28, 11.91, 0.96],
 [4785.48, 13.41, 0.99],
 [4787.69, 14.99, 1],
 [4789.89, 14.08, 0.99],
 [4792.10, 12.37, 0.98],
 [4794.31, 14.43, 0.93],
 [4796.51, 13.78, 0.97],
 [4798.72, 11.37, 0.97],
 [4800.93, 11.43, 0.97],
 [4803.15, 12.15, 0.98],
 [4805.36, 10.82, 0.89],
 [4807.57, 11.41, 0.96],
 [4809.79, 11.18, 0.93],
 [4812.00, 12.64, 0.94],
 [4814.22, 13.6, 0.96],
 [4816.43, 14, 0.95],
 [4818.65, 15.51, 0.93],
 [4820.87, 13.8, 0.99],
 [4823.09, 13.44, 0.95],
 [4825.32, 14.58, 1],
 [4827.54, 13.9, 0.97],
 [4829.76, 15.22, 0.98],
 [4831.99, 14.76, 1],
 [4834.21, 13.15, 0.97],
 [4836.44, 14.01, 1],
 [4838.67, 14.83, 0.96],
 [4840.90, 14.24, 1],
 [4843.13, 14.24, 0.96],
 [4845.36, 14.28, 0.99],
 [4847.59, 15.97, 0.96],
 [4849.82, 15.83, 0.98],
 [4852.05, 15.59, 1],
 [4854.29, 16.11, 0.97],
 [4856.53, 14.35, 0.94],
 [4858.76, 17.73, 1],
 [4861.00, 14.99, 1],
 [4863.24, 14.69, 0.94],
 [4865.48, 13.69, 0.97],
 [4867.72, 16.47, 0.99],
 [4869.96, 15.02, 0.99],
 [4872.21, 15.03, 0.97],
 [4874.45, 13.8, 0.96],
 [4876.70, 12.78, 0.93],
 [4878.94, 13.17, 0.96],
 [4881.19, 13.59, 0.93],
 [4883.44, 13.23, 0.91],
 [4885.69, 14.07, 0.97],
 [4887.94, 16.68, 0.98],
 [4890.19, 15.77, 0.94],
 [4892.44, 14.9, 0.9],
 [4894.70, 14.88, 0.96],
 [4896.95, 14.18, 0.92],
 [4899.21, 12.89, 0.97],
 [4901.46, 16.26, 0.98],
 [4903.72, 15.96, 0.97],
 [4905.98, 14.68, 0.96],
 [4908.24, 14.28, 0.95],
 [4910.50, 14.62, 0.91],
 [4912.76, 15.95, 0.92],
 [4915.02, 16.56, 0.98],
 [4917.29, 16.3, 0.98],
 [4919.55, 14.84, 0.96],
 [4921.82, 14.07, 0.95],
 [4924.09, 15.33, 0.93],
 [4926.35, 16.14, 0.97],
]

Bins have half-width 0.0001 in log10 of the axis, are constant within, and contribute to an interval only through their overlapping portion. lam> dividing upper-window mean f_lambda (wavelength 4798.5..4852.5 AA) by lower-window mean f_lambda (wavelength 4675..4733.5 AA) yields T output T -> 1.2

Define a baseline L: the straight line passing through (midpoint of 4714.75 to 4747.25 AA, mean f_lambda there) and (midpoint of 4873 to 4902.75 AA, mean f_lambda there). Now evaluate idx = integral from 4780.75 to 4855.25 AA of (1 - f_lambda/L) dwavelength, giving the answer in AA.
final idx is -4.7 AA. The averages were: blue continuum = 11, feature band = 13.7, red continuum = 14.3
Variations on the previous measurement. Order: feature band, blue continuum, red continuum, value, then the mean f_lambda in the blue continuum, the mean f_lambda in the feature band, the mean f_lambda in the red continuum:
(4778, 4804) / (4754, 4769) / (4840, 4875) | 1.4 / 13.1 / 13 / 15.2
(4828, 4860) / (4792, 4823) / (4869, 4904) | -3.4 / 12.8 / 15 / 14.5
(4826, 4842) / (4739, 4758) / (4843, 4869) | 0.4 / 11.8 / 14.3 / 15.4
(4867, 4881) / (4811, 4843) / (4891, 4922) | 0.4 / 14.1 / 14.3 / 15.1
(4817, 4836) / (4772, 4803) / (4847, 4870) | 0.0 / 12.7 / 14.3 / 15.5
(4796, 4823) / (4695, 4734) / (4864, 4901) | 1.0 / 11.4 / 12.6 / 14.4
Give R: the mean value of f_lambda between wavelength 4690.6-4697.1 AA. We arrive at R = 12.5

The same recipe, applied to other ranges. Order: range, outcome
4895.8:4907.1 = 14.8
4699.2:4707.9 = 12.3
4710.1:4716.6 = 11.2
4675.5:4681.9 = 11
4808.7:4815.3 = 12.5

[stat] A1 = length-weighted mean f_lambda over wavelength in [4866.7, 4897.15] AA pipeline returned 14.5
